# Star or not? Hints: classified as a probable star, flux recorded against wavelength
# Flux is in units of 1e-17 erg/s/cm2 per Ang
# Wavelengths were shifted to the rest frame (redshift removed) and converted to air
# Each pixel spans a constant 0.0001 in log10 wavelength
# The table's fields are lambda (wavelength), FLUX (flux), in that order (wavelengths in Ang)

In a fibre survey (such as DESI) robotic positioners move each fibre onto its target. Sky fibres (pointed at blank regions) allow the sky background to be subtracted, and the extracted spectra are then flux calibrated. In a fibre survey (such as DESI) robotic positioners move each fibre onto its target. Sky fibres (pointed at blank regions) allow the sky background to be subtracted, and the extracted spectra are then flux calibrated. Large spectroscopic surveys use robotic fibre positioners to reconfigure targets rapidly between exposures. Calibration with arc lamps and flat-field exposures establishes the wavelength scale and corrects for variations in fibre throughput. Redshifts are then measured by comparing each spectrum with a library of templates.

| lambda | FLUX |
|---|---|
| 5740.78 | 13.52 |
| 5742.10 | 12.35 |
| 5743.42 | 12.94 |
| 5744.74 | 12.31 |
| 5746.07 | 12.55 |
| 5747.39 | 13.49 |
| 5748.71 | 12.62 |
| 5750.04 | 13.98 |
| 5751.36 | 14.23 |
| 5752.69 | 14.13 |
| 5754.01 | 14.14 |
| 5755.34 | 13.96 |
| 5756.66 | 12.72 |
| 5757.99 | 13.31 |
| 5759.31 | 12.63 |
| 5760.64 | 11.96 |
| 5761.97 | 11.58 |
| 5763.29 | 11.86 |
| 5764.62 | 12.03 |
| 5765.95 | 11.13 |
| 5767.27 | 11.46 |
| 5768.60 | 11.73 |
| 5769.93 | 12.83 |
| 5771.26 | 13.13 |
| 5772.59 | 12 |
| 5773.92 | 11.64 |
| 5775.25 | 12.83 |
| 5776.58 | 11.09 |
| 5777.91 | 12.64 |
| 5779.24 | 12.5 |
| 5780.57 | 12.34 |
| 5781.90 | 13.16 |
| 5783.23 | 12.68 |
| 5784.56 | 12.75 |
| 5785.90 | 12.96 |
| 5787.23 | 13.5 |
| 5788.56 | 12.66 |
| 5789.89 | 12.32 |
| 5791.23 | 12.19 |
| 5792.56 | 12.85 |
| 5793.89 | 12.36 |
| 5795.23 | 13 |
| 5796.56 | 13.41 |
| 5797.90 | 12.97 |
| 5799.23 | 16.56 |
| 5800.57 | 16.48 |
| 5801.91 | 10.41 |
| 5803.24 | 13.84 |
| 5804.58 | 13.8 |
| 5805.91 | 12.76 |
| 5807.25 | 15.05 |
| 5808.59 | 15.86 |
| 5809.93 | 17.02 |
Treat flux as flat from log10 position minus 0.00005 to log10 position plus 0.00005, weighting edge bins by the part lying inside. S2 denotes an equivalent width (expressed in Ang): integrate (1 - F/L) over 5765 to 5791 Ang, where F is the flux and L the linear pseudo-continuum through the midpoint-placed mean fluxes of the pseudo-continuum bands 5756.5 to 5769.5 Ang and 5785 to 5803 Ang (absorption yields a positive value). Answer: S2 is 0.46 Ang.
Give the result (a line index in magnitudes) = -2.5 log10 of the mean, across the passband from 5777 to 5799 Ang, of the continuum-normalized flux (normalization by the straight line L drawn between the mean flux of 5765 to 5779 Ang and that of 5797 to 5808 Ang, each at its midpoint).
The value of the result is 0.02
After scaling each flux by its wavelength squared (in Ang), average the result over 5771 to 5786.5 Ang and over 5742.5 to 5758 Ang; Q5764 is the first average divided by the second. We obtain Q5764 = 0.9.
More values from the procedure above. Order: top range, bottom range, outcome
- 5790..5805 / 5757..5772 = 1.11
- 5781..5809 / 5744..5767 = 1.06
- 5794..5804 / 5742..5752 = 1.07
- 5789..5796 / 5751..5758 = 0.93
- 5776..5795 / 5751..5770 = 1.01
